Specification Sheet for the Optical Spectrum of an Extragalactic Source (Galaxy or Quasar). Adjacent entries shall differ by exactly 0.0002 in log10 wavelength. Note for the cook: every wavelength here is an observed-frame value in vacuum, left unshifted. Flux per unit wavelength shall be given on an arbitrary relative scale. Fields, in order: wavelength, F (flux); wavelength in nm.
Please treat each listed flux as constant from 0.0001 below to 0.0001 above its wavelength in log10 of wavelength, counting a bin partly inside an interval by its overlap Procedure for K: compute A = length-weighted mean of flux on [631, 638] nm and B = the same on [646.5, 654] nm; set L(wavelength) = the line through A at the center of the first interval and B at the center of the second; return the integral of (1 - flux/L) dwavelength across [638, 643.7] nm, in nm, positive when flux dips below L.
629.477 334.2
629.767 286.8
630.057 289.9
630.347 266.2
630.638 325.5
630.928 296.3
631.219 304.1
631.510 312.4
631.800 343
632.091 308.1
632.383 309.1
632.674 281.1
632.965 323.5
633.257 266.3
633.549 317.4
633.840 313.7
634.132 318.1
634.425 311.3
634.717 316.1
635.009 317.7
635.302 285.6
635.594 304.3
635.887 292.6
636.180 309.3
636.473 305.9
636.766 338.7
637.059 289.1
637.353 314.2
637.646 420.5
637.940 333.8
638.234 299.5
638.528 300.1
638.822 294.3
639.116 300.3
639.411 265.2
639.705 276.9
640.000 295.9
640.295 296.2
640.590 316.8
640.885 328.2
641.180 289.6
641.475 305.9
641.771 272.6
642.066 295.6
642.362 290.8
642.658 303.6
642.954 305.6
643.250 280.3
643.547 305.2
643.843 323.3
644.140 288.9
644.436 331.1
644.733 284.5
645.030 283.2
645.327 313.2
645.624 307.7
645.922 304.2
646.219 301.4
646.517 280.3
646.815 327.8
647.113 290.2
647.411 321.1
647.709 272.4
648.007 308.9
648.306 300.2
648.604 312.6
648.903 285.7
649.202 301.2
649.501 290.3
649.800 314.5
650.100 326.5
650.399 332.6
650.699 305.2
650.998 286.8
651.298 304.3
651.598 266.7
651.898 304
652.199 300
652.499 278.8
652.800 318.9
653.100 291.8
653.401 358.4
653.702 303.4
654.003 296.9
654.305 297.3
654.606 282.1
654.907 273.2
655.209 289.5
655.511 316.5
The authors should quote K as 0.24 nm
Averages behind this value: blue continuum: 314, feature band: 297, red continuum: 304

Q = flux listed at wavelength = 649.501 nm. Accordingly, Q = 290.3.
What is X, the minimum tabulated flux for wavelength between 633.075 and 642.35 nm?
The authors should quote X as 265.2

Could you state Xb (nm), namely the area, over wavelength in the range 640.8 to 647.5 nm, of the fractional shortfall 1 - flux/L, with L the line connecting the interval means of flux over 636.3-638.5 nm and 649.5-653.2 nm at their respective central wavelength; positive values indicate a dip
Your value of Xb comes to 0.30 nm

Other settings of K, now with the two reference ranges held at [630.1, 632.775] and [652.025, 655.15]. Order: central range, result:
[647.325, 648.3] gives 0.01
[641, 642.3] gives 0.05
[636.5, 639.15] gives -0.16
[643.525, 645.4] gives -0.01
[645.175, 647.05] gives -0.02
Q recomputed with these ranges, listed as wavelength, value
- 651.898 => 304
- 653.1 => 291.8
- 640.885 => 328.2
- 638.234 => 299.5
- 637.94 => 333.8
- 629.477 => 334.2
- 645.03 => 283.2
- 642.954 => 305.6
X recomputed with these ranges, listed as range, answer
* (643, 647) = 280.3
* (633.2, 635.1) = 266.3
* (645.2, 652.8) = 266.7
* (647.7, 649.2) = 272.4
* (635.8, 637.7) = 289.1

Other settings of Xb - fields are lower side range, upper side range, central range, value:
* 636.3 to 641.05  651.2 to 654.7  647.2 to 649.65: 0.04 nm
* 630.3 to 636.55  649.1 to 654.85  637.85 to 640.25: 0.08 nm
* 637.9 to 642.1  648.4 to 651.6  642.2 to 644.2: 0.00 nm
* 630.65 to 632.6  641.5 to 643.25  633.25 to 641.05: -0.17 nm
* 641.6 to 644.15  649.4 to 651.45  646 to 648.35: 0.03 nm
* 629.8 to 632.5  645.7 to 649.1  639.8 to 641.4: -0.01 nm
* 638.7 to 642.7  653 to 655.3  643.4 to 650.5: -0.17 nm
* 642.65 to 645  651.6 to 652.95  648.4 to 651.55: -0.07 nm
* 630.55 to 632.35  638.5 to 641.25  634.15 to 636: 0.00 nm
